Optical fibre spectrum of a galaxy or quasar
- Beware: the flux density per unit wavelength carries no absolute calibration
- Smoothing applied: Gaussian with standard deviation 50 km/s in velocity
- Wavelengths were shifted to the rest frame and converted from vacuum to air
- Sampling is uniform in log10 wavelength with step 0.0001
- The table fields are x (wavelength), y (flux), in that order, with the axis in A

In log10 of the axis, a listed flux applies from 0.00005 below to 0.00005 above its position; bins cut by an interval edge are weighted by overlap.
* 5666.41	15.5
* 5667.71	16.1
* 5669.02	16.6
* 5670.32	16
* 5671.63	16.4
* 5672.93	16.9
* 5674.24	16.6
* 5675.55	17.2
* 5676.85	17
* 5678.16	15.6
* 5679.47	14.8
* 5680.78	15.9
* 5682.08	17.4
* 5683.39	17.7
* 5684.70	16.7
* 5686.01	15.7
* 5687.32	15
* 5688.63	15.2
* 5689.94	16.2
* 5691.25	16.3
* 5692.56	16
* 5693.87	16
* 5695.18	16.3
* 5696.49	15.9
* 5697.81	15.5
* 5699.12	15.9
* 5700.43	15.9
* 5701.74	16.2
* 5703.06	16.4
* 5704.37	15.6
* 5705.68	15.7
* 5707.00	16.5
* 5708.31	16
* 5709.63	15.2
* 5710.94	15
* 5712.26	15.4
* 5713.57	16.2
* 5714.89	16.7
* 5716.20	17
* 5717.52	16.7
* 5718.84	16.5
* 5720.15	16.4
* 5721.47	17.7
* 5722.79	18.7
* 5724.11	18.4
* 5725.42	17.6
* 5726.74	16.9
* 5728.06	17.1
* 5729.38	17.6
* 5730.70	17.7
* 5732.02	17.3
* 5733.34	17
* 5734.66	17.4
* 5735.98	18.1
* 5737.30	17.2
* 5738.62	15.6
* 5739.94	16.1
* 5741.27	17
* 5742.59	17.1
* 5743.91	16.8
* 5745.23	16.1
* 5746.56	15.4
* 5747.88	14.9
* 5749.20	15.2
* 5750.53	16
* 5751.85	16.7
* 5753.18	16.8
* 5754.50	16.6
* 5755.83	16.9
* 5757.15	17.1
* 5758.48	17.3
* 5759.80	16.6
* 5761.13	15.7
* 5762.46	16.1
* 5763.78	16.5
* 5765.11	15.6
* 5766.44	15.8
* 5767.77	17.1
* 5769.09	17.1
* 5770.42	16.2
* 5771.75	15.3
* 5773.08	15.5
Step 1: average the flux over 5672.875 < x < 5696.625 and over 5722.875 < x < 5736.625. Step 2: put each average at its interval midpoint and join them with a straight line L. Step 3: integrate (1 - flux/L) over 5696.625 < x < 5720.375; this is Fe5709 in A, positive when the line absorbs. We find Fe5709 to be 1.3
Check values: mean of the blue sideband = 16.2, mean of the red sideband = 17.6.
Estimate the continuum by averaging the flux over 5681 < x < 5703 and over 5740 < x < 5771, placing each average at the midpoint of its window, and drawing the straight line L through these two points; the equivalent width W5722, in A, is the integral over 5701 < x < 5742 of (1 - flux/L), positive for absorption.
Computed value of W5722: -1.3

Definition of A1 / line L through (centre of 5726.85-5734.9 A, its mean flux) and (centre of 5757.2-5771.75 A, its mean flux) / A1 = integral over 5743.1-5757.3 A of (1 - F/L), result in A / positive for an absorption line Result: 0.5 A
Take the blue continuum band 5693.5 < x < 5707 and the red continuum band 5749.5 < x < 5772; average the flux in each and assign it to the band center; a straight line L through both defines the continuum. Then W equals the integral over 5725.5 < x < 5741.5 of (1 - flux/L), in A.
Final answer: -0.87 A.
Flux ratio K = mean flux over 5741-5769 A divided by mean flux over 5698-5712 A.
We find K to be 1.0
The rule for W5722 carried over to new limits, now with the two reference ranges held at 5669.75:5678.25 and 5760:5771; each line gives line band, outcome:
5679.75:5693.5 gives 0.3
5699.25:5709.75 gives 0.3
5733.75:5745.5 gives -0.3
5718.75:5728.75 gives -0.6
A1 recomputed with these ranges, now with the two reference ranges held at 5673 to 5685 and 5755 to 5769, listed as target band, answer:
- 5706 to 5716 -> 0.4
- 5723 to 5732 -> -0.6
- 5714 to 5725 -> -0.5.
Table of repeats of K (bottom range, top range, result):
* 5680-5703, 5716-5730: 1.08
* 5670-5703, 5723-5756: 1.04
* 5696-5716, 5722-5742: 1.09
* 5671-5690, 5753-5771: 1.01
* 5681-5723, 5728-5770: 1.02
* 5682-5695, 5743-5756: 1.00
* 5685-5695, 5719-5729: 1.11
